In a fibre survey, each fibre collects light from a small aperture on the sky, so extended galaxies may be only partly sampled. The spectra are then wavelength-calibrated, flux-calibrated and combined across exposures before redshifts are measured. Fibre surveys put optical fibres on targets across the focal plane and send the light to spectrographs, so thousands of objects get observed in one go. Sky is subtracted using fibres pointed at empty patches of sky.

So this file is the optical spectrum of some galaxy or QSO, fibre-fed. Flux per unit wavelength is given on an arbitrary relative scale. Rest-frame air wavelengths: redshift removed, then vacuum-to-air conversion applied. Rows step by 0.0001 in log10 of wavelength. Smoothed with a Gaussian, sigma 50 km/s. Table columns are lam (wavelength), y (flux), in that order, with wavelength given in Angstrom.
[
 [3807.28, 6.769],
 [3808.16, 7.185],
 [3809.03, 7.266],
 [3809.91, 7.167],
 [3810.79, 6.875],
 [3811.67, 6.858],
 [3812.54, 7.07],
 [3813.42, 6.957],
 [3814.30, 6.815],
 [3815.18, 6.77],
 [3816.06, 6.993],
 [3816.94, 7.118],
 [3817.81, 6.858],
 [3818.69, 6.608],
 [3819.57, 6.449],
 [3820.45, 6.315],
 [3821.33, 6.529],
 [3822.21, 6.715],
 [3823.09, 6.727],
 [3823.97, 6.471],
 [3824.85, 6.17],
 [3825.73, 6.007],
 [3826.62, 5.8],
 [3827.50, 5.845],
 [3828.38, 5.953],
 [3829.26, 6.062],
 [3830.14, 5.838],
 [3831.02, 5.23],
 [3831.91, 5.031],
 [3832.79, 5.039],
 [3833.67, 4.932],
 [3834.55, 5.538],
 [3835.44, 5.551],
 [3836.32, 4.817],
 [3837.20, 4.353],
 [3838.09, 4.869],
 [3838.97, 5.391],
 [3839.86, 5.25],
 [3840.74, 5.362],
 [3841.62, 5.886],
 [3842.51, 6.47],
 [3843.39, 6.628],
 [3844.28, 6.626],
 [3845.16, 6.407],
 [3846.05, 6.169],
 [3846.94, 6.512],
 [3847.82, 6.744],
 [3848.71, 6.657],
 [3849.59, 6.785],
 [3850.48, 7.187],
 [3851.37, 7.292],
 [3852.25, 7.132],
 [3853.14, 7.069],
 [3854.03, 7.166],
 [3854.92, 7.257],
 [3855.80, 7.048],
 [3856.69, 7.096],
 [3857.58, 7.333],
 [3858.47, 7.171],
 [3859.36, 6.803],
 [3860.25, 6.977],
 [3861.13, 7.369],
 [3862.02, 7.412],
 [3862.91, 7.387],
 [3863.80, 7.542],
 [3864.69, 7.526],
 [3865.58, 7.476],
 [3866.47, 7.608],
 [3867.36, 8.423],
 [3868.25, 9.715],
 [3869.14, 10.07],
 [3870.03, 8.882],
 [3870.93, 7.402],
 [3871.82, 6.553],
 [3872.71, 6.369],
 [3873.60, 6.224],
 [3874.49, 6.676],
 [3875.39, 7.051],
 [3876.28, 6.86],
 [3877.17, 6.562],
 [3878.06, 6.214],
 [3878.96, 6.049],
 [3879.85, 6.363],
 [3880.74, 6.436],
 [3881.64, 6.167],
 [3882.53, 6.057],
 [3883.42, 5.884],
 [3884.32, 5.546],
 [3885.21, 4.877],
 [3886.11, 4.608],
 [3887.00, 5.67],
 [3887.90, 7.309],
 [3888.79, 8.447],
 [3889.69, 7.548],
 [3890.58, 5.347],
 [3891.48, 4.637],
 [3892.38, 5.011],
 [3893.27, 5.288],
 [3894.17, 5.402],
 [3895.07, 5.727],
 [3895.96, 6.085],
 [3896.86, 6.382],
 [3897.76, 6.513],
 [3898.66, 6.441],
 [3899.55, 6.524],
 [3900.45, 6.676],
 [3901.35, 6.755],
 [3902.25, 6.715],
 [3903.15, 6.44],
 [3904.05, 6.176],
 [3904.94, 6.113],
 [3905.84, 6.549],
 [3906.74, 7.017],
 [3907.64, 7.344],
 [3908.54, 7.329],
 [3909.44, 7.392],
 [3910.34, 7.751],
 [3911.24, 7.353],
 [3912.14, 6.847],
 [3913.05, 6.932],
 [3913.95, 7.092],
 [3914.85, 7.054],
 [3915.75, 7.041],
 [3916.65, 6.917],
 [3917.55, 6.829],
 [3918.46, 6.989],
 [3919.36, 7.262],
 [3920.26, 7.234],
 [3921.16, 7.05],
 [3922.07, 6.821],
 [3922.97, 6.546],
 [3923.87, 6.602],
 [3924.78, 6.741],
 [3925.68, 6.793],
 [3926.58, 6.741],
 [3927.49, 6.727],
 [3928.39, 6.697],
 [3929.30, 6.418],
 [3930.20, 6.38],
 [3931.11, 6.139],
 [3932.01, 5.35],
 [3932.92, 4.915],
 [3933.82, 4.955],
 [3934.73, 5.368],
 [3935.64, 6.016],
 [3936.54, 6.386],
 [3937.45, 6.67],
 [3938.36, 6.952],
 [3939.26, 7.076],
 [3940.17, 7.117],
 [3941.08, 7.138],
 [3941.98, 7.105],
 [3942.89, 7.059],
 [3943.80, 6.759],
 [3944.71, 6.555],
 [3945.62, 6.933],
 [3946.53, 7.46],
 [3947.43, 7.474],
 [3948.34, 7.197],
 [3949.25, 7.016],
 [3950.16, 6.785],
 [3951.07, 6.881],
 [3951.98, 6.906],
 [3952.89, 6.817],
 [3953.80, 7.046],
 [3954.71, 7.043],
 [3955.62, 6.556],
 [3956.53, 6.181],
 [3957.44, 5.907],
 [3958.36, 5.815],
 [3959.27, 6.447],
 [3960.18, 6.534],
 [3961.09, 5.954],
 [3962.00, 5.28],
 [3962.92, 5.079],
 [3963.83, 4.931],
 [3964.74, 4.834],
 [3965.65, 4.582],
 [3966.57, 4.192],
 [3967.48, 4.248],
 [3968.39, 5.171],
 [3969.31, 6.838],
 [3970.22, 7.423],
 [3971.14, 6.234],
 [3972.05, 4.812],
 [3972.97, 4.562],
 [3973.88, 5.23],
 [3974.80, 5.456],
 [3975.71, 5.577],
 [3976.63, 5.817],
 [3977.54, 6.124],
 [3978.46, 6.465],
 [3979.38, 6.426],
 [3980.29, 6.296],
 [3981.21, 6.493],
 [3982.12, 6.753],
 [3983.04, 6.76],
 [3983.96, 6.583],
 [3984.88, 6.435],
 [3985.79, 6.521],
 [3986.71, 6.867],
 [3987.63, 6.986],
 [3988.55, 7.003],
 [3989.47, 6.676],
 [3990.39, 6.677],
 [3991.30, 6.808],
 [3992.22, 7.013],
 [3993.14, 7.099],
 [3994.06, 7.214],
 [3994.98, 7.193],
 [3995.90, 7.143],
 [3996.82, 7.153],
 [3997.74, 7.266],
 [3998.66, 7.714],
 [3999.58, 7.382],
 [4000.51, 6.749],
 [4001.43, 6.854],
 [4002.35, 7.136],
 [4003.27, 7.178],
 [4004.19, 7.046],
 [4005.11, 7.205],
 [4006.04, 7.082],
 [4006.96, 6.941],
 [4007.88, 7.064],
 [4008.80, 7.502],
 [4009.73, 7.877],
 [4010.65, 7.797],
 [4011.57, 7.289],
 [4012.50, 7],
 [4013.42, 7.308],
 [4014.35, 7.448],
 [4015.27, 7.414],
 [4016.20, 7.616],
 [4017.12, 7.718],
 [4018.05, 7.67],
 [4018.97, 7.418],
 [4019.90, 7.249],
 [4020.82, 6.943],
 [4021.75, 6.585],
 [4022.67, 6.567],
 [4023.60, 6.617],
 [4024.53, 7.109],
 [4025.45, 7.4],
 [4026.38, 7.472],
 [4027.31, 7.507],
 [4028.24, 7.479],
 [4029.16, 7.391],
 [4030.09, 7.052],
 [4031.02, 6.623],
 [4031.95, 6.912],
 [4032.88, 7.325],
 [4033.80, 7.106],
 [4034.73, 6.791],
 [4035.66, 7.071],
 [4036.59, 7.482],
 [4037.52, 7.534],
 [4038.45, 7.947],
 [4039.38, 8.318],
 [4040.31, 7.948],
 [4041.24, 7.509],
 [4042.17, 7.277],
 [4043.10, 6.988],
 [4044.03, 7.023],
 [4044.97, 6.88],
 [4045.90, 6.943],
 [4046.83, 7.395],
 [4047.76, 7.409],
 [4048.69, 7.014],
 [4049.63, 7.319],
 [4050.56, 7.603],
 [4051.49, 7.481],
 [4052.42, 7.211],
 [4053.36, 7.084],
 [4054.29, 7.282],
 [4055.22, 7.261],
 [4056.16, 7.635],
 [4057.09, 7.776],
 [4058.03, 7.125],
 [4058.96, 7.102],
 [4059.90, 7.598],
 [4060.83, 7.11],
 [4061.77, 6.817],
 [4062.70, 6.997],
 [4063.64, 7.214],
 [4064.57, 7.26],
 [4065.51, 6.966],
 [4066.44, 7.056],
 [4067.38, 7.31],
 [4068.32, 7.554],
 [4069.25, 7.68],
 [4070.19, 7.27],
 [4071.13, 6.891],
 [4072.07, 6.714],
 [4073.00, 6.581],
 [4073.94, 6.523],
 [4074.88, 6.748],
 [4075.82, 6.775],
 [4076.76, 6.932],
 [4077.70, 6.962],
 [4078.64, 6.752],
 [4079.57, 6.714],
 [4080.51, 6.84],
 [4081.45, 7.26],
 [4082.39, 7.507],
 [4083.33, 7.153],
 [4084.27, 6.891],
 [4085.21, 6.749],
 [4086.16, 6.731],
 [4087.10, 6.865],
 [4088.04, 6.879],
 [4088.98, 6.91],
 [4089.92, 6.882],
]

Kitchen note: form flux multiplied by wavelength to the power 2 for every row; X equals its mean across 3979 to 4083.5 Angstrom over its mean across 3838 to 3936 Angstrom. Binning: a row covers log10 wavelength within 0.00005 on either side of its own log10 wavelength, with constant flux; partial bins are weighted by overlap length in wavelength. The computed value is 1.16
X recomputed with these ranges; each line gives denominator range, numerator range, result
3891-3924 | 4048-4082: 1.16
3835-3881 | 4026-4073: 1.17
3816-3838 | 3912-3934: 1.17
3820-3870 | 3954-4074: 1.14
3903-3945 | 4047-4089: 1.14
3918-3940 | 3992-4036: 1.16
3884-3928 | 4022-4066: 1.18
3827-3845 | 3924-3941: 1.20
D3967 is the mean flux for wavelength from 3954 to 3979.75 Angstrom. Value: 5.71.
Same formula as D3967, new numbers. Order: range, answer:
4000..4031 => 7.22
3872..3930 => 6.52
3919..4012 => 6.53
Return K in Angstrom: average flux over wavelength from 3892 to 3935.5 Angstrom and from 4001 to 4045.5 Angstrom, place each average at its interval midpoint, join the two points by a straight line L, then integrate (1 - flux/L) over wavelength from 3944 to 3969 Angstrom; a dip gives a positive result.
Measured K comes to 2.42 Angstrom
